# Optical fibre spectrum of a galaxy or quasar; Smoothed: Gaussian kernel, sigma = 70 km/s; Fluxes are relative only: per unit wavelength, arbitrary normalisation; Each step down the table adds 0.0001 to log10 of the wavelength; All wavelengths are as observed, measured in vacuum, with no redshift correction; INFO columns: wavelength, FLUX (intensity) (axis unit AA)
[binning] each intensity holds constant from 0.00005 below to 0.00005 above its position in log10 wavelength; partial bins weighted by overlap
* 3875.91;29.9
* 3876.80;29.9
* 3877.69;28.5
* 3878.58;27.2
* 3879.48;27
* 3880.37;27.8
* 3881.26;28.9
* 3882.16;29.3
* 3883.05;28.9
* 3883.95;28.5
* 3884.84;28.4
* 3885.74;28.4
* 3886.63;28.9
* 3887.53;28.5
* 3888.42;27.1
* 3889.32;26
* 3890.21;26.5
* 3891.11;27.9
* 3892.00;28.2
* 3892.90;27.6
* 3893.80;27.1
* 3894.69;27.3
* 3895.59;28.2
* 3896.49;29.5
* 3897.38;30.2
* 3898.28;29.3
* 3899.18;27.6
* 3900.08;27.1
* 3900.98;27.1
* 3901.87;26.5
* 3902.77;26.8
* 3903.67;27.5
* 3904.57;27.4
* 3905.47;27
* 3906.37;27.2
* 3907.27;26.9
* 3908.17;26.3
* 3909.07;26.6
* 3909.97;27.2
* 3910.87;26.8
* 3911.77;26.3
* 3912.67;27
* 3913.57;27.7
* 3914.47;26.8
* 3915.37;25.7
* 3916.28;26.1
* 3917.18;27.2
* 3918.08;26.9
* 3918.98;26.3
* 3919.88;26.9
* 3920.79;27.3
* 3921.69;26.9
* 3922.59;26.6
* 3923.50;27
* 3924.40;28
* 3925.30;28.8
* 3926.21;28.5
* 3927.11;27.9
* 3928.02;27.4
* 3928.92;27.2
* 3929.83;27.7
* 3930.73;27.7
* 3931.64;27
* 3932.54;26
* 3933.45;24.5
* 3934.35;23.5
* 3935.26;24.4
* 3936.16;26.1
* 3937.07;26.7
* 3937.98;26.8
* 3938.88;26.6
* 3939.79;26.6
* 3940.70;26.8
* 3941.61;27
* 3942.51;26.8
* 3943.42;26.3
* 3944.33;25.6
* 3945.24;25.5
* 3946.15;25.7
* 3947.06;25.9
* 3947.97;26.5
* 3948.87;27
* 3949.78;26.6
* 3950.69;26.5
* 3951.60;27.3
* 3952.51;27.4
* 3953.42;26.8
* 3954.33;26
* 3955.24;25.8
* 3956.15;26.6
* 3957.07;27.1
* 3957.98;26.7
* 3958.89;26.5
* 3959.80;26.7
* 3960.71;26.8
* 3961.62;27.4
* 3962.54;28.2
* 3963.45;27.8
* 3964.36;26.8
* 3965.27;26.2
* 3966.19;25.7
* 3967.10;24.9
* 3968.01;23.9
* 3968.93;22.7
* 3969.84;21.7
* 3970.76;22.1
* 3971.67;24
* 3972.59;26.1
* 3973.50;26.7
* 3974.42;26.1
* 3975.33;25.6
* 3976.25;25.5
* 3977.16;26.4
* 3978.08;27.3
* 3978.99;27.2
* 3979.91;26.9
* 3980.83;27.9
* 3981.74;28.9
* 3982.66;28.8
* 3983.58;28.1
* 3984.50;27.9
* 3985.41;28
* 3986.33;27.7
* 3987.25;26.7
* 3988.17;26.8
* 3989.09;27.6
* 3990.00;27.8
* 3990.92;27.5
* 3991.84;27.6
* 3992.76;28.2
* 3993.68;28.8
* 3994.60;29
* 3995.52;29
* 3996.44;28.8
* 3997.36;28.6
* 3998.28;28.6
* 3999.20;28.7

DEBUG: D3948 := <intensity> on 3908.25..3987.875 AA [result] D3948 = 26.5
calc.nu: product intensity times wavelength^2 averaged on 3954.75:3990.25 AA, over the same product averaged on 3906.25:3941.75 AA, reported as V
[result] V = 1.01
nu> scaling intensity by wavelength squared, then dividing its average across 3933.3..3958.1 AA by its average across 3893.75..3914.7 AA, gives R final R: 1.0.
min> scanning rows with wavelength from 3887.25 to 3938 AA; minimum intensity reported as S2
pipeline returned 23.5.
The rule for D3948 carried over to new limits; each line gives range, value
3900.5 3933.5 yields 27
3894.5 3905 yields 27.9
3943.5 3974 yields 26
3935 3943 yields 26.5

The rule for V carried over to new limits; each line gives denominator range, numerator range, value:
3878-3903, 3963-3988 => 0.98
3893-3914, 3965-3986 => 0.98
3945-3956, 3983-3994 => 1.07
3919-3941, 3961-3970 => 0.98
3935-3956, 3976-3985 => 1.06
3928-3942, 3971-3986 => 1.04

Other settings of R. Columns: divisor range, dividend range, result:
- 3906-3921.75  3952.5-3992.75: 1.02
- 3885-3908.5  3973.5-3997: 1.04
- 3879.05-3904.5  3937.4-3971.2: 0.97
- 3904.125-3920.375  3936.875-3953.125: 1.01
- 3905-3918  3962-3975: 0.97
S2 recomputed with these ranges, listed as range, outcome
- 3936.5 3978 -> 21.7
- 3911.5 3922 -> 25.7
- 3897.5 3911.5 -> 26.3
